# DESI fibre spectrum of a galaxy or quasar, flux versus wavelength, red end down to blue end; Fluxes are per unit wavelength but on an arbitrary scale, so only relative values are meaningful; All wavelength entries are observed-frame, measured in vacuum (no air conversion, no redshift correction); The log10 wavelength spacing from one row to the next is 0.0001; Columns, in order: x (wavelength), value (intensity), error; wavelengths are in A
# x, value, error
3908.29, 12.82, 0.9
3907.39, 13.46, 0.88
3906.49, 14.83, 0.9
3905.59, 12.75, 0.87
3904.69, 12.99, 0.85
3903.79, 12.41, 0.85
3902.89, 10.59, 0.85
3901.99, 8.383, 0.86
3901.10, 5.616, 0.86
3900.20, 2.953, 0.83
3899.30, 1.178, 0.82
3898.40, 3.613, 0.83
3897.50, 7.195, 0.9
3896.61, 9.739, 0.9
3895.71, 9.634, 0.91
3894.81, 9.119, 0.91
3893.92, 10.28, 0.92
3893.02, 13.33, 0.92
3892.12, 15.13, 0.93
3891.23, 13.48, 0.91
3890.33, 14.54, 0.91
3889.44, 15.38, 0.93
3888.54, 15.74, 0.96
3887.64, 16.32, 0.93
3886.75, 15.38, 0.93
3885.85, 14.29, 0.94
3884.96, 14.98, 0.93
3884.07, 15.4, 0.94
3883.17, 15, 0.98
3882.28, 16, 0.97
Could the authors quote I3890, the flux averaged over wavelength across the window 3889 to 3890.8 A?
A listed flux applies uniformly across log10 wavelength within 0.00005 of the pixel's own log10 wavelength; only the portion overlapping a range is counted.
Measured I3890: 15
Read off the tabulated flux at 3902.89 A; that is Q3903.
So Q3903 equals 10.59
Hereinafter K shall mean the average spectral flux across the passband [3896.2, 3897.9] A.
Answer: 8.51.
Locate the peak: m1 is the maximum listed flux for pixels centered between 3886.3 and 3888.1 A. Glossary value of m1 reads 16.32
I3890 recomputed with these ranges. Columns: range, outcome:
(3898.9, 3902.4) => 4.54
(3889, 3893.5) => 14.3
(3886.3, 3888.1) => 15.8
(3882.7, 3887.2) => 15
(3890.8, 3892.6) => 14.3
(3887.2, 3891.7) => 15.1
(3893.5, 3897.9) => 9.23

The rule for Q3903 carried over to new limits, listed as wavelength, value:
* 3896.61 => 9.739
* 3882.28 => 16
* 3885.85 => 14.29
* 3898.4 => 3.613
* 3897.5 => 7.195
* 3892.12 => 15.13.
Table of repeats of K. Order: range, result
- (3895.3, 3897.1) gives 9.64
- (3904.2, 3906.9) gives 13.5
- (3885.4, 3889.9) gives 15.4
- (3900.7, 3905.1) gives 10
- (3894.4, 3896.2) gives 9.36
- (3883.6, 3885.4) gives 15.2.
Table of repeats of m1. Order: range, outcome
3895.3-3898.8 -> 9.739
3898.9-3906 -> 12.99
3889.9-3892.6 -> 15.13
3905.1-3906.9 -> 14.83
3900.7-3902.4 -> 8.383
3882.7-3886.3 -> 15.4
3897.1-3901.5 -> 7.195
